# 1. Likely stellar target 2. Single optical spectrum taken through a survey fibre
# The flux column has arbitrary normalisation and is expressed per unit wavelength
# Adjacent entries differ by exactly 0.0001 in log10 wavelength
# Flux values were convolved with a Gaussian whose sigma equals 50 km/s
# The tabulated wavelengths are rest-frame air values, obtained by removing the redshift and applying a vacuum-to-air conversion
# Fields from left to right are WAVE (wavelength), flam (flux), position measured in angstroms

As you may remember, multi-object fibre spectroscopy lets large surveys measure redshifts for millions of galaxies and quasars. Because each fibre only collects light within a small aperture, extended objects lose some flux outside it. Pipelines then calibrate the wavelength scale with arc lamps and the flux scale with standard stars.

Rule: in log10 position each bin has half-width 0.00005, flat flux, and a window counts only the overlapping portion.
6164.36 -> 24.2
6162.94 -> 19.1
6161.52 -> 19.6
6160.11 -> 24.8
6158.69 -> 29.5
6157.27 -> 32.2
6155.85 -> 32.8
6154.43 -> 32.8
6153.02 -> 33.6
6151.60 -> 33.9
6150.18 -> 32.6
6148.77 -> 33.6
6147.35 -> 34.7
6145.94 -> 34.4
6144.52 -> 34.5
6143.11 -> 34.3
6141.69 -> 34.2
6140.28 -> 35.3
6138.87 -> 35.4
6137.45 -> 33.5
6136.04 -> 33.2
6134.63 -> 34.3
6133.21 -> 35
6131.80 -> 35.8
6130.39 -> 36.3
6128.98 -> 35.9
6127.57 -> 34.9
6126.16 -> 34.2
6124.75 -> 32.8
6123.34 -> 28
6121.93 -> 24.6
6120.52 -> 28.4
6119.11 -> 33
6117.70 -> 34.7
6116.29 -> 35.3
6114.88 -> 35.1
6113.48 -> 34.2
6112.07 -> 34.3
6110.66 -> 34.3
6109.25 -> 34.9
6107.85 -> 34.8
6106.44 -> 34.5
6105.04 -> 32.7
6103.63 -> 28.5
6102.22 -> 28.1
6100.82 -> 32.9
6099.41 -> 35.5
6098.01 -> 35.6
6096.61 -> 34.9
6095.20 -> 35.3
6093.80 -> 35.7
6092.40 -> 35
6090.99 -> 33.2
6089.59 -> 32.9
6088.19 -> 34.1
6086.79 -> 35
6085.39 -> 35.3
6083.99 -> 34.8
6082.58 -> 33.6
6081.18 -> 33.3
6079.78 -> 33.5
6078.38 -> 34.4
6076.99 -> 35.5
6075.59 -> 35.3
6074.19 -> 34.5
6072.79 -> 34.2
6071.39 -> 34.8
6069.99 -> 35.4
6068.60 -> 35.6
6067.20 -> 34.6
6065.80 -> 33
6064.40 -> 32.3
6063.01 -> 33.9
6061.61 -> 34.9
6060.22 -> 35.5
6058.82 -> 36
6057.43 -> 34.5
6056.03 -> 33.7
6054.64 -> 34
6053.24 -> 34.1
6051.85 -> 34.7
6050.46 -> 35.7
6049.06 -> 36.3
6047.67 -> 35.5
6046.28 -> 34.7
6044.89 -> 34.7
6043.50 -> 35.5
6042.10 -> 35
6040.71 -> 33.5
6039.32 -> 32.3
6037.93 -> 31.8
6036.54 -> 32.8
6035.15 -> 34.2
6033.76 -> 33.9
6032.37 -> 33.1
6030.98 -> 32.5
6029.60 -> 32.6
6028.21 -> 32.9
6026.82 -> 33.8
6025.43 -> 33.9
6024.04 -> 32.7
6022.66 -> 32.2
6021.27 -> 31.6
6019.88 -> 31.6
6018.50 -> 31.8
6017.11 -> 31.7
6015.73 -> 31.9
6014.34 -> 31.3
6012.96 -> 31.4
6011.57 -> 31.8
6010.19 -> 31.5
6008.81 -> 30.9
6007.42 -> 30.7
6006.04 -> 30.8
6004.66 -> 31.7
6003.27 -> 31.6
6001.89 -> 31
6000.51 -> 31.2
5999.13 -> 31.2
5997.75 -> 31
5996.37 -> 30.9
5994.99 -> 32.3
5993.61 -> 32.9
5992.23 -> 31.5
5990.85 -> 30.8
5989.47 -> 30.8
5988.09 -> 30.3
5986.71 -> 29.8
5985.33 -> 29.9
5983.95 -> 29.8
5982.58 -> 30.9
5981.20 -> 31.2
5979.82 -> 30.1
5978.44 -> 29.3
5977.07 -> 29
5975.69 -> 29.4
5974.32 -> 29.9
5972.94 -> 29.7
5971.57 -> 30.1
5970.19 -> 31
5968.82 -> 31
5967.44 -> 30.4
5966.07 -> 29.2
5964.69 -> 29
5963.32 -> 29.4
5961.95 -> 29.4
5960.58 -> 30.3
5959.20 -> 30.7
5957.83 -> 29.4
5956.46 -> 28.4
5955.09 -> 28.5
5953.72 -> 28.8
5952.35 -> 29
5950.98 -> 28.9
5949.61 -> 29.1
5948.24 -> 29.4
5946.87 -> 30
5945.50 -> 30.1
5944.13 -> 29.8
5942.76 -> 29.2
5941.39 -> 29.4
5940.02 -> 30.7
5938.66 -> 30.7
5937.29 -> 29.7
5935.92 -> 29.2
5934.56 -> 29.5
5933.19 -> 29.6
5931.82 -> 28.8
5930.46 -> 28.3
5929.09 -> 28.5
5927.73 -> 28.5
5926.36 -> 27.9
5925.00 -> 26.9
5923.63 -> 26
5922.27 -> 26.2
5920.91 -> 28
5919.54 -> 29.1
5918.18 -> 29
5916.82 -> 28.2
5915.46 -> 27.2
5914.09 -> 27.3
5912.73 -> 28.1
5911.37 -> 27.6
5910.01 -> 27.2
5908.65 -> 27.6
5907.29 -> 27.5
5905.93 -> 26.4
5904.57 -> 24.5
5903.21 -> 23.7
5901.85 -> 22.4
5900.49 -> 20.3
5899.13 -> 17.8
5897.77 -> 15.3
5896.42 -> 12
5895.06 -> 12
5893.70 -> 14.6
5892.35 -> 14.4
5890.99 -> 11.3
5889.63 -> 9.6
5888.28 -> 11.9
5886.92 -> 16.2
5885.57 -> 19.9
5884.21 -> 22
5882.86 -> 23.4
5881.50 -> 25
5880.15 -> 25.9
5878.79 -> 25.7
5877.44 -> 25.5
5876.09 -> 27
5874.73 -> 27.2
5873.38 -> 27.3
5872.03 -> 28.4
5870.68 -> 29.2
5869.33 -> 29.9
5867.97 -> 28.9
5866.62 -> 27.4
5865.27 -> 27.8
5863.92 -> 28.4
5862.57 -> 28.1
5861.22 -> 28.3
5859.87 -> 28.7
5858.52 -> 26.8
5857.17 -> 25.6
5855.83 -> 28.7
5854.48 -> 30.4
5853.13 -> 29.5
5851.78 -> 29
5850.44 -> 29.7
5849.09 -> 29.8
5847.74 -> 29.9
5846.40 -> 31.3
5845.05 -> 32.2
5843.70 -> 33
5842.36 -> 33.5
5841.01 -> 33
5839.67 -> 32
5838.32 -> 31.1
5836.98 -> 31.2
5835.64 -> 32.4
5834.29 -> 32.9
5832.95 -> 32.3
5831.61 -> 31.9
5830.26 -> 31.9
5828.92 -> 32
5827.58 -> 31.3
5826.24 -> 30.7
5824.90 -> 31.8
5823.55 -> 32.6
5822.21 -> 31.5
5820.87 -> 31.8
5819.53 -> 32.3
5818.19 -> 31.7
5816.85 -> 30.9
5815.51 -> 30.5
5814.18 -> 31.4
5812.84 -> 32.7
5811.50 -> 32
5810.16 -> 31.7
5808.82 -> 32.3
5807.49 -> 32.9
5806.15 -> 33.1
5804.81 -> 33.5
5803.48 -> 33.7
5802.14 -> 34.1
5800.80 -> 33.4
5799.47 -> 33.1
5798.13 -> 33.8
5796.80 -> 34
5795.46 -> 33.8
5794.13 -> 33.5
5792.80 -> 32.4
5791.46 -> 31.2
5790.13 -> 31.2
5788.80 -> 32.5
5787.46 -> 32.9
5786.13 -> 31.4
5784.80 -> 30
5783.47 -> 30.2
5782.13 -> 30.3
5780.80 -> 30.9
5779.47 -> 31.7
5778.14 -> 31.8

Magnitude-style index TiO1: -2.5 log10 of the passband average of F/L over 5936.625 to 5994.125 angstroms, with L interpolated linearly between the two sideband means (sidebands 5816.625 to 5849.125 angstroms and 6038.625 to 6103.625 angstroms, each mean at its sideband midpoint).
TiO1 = 0.11 mag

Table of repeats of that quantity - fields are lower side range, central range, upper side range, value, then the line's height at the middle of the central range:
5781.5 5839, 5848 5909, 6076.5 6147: 0.338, 32.5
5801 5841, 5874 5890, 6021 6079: 0.435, 32.6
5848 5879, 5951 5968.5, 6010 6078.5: 0.063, 31.1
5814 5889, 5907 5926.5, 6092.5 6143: 0.092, 30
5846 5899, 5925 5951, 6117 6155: -0.113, 26.4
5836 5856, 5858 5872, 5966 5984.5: 0.093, 30.9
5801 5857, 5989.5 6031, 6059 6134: 0.047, 33.2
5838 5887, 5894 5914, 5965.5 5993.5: 0.280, 28.9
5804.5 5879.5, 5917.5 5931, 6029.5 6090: 0.147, 31.9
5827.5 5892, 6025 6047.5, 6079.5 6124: -0.063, 31.7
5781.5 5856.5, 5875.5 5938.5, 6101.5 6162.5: 0.324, 32.1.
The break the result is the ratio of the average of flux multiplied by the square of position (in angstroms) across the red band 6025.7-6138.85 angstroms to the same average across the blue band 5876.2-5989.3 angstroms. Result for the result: 1.3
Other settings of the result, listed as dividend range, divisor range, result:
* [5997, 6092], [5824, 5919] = 1.35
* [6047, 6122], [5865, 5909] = 1.66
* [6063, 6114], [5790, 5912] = 1.32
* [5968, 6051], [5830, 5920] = 1.29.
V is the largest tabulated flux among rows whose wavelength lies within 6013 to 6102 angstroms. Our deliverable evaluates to 36.3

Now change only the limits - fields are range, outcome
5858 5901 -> 29.9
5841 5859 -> 33.5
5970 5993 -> 31.5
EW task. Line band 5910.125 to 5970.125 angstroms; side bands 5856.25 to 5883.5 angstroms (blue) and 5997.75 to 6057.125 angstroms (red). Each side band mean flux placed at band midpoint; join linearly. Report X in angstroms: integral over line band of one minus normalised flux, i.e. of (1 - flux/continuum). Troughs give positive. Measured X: 1.6 angstroms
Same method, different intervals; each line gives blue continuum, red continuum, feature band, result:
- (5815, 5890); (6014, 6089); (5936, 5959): 1.22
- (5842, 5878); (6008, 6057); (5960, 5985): 1.38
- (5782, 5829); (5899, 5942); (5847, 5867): 0.98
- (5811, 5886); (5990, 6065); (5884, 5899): 7.91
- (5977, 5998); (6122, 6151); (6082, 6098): -0.80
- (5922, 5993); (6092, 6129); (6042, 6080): -3.22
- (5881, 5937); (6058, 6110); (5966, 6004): -3.40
